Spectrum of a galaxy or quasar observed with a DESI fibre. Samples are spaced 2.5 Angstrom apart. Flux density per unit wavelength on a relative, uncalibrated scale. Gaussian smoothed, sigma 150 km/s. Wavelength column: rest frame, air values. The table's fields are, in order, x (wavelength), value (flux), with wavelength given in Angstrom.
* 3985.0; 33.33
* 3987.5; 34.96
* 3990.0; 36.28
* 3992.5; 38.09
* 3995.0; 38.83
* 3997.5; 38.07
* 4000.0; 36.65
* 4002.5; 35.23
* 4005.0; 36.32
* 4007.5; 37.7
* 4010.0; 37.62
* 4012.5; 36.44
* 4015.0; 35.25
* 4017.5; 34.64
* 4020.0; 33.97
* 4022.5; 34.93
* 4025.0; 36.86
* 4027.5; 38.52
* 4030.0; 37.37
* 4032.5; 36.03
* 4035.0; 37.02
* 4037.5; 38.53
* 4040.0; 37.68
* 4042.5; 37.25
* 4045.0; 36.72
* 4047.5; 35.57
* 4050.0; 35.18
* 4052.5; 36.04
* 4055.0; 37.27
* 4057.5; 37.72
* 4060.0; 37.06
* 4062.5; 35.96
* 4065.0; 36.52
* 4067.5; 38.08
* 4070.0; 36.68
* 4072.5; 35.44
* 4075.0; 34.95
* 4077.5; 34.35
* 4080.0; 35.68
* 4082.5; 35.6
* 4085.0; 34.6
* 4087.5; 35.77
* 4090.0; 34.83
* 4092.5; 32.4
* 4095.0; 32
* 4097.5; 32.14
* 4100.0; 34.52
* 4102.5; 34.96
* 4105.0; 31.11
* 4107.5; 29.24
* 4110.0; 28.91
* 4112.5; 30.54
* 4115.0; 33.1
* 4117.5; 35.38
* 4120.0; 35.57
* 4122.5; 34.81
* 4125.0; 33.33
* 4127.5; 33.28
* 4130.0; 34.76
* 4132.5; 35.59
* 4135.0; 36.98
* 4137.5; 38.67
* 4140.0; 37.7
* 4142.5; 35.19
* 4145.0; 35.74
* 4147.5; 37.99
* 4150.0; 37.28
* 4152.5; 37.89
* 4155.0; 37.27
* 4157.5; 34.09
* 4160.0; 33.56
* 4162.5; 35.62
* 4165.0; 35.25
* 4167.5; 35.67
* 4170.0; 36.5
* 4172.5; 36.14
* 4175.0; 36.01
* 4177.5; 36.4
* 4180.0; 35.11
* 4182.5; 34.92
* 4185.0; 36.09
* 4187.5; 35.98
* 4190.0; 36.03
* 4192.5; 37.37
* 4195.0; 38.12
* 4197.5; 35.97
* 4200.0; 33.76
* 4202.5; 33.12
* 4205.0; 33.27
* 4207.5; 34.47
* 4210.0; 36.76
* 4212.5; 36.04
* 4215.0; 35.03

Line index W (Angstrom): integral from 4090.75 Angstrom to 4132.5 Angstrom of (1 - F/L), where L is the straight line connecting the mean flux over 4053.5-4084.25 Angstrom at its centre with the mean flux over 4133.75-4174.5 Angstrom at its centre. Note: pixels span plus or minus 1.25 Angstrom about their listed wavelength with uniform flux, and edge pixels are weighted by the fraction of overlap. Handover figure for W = 3.8 Angstrom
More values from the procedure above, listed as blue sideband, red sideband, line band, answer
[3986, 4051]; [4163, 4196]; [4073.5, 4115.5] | 3.6 Angstrom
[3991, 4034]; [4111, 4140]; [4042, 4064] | -0.3 Angstrom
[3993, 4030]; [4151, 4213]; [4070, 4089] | 0.5 Angstrom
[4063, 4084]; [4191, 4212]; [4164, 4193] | -0.4 Angstrom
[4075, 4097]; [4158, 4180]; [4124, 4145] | -0.4 Angstrom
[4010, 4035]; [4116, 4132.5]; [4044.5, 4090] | -0.7 Angstrom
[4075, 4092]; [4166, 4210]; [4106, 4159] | 0.6 Angstrom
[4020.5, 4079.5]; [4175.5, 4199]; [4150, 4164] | 0.2 Angstrom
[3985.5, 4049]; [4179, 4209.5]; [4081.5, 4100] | 1.1 Angstrom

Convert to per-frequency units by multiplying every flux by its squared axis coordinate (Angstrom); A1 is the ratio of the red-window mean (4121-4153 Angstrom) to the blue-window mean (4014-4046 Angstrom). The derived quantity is 1.04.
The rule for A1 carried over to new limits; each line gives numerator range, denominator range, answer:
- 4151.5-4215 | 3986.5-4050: 1.05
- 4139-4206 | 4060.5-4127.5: 1.09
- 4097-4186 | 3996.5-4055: 1.01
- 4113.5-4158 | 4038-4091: 1.03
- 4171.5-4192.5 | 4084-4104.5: 1.11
